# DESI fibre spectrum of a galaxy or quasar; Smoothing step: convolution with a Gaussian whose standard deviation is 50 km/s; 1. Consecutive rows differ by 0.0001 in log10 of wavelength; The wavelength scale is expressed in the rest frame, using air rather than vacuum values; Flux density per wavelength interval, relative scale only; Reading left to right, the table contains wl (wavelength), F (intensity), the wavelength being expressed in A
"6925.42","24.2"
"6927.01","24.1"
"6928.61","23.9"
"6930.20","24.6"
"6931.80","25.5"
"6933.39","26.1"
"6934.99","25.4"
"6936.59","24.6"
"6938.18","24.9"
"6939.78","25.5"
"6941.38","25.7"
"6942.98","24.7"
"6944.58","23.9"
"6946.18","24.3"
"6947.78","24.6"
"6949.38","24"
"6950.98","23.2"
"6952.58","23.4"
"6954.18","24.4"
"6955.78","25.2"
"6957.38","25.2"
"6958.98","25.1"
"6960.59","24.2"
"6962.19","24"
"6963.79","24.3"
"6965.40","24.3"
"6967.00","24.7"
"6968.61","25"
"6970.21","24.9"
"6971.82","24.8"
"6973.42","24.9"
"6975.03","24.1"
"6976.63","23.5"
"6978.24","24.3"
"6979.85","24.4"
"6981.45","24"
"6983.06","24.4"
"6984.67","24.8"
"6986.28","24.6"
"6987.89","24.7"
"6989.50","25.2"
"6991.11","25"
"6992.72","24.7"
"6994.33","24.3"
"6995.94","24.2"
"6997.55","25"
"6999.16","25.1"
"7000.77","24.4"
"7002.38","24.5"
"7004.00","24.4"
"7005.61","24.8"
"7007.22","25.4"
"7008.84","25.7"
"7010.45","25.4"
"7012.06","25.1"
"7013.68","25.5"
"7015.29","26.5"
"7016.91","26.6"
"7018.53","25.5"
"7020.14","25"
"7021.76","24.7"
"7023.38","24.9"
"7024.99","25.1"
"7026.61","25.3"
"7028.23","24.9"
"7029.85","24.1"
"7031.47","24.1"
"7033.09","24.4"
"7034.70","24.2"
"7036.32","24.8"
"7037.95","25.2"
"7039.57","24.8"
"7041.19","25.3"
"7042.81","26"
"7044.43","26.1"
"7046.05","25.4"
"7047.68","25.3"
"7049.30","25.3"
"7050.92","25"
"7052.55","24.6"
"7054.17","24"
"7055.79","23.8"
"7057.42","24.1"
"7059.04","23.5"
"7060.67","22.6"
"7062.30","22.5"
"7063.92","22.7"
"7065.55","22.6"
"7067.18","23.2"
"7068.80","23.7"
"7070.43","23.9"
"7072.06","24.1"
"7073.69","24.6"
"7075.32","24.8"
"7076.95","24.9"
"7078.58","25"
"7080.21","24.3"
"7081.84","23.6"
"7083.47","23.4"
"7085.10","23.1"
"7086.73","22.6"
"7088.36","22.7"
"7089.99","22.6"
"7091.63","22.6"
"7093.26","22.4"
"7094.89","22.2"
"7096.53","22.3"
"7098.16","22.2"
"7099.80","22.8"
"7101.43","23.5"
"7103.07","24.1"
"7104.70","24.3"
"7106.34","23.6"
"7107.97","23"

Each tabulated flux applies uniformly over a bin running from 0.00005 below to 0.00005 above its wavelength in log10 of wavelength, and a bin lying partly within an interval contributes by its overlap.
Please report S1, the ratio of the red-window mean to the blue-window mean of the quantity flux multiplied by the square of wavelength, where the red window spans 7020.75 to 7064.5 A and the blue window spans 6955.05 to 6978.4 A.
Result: 1.02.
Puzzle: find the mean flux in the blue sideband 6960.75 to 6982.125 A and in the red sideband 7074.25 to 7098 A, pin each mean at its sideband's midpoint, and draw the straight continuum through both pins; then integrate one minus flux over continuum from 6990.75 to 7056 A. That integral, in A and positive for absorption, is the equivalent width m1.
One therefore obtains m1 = -3.0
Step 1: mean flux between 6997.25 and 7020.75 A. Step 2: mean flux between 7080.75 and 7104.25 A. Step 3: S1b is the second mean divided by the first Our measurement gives 0.9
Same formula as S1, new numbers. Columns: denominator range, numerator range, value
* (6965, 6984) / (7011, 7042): 1.04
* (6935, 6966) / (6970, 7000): 1.01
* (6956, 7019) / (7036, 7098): 0.99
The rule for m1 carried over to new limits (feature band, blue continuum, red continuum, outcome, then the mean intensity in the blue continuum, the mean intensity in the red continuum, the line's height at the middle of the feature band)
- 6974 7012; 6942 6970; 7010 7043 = 0.2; 24.4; 25.1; 24.8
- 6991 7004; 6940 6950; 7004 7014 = 0.3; 24.6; 25.2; 25.1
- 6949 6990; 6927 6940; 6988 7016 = 0.9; 25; 25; 25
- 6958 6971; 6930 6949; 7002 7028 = 0.3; 25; 25.3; 25.1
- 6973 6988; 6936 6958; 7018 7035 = 0.2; 24.5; 24.8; 24.6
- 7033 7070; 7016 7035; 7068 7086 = 0.3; 24.9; 24.1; 24.5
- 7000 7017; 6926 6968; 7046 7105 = -0.8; 24.6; 23.6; 24.1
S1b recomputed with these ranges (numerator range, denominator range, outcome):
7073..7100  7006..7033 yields 0.92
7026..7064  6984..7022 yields 0.98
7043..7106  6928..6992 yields 0.96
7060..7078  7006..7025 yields 0.93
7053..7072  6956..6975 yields 0.95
